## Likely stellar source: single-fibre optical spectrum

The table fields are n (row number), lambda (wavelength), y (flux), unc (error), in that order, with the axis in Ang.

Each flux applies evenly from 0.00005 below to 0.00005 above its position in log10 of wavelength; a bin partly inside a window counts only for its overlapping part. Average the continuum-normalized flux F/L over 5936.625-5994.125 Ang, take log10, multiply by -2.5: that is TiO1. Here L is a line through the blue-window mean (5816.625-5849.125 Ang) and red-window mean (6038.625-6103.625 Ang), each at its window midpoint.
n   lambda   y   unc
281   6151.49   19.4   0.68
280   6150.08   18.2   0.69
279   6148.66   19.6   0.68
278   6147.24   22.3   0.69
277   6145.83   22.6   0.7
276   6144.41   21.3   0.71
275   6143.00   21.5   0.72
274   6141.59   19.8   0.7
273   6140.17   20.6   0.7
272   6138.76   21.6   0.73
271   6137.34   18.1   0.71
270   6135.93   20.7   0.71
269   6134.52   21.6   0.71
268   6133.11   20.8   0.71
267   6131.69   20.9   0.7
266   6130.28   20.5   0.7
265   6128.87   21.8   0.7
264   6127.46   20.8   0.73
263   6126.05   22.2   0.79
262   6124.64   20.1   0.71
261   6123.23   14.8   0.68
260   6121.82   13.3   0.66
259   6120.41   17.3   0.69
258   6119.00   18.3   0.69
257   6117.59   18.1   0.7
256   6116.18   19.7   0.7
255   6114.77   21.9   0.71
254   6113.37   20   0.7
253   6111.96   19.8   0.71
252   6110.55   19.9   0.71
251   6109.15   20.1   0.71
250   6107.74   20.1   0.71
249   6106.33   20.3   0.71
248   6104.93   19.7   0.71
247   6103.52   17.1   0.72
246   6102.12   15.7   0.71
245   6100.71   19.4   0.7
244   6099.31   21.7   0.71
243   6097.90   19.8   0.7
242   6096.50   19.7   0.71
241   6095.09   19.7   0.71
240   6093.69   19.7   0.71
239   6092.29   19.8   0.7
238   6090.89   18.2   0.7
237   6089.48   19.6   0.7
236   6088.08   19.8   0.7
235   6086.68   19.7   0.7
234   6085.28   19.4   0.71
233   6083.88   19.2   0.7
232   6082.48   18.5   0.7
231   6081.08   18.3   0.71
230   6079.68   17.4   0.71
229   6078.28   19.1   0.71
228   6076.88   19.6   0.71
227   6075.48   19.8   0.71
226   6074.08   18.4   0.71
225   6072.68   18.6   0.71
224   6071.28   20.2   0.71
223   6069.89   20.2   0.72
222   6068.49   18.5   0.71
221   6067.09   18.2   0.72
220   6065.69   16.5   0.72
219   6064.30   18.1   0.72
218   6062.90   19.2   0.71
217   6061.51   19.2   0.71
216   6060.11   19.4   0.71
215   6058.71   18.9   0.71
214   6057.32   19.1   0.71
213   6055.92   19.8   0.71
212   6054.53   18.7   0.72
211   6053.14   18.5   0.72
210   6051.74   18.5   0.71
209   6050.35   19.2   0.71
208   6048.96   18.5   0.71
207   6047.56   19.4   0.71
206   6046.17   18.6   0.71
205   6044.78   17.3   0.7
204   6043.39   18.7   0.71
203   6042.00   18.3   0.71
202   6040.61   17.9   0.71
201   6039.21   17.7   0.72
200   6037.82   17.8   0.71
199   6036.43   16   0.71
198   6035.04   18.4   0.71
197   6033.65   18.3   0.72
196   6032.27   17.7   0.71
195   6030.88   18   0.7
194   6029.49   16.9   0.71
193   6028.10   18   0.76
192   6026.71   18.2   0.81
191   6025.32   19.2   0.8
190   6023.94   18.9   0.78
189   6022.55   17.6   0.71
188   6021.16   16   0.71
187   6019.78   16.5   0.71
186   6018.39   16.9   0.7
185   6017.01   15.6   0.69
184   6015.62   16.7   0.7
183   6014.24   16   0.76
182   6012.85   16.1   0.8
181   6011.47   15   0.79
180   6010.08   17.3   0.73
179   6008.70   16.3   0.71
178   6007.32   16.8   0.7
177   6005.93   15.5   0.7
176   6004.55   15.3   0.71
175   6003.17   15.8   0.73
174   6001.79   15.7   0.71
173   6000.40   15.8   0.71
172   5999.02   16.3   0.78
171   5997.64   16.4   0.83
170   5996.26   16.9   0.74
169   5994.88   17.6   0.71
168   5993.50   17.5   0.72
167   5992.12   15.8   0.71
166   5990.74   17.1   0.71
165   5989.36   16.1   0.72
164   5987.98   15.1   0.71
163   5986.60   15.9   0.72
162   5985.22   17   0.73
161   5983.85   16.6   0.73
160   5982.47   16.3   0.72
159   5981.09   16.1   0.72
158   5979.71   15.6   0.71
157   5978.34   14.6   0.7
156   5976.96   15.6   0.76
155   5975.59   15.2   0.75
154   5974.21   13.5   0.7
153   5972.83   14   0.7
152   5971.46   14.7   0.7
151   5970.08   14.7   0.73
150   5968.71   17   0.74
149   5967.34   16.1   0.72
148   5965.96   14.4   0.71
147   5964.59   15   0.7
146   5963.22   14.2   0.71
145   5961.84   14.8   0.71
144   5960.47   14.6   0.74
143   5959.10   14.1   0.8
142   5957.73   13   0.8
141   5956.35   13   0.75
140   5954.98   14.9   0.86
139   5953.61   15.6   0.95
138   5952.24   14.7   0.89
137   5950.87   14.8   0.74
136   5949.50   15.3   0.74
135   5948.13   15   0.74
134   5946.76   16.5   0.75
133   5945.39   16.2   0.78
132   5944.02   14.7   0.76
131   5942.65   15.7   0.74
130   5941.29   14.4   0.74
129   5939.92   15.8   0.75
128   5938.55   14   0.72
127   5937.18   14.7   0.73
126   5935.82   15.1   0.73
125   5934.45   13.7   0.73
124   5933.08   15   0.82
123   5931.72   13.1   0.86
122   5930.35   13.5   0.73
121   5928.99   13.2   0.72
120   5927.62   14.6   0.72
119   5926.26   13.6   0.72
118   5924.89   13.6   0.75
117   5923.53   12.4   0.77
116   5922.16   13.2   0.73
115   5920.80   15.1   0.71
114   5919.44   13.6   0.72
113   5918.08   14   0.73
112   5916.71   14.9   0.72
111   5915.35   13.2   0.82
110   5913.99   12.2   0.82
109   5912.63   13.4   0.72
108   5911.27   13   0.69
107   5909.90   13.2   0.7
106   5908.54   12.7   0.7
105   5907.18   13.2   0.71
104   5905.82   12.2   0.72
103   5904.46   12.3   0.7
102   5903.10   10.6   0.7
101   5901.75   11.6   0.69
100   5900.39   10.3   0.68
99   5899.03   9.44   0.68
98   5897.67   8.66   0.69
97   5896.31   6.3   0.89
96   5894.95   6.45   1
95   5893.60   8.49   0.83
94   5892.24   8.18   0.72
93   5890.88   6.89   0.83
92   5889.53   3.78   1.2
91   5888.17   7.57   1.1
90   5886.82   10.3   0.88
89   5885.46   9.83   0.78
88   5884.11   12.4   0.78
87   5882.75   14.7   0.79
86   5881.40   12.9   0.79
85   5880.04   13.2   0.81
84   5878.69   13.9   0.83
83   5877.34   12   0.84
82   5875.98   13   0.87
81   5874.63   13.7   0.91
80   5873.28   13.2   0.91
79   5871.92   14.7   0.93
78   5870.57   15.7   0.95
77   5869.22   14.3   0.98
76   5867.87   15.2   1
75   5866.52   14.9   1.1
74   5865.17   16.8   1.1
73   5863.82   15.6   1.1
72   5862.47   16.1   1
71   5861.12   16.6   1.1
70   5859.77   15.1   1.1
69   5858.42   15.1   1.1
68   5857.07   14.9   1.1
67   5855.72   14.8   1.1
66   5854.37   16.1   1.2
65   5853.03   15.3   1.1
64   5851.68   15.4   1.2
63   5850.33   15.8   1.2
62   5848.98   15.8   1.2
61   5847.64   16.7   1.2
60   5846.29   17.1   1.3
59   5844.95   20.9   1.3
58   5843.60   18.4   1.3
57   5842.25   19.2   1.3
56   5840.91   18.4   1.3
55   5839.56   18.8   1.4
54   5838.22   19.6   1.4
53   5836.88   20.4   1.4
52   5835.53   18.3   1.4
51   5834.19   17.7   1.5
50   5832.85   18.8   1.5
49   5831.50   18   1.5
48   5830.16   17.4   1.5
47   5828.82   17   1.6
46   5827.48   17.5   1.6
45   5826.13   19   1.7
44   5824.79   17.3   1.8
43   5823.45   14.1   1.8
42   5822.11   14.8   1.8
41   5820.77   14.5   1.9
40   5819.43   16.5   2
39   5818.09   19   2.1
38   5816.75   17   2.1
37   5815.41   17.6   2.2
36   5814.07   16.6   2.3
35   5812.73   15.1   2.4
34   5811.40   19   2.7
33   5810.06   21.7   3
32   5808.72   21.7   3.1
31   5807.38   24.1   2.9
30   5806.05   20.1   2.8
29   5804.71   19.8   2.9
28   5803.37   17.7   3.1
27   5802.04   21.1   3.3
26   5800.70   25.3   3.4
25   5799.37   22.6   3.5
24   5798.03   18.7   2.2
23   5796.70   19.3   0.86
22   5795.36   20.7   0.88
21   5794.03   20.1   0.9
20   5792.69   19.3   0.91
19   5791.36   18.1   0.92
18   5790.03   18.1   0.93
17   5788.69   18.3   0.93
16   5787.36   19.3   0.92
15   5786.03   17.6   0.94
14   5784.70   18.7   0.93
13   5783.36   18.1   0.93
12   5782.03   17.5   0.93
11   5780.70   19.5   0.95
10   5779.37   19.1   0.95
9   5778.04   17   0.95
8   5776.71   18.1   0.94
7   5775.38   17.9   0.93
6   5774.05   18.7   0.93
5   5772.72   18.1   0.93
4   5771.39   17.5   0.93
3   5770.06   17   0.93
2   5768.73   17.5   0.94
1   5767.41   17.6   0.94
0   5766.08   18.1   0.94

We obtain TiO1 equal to 0.20 mag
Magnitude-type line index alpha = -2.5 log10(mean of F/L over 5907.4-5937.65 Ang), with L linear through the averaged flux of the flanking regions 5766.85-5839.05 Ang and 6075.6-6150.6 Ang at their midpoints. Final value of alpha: 0.36 mag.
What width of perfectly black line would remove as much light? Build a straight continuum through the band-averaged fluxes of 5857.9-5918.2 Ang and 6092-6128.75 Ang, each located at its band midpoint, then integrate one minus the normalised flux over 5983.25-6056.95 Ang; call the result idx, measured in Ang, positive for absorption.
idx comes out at -3.7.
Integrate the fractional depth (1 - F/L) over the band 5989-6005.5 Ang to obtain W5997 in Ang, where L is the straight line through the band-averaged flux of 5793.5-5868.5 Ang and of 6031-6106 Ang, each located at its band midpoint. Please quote 1.9 Ang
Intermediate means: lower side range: 17.9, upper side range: 18.8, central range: 16.4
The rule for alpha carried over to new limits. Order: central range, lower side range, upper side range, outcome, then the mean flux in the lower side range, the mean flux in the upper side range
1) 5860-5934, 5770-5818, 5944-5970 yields 0.301 mag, 19.1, 14.9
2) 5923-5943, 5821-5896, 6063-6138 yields 0.146 mag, 14.8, 19.3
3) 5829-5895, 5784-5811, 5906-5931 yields 0.137 mag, 20.1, 13.5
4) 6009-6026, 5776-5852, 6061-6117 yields 0.136 mag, 18.5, 19.2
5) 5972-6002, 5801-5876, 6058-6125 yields 0.146 mag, 17.2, 19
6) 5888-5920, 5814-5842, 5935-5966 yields 0.422 mag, 17.6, 14.8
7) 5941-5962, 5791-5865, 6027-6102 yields 0.233 mag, 18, 18.7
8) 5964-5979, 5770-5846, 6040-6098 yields 0.247 mag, 18.6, 18.9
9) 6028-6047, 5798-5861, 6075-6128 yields 0.061 mag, 18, 19.1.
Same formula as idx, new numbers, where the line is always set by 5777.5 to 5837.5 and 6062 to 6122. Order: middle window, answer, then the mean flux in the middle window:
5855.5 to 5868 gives 2.1 Ang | 15.5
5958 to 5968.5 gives 2.3 Ang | 14.8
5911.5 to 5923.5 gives 3.3 Ang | 13.6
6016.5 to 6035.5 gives 1.4 Ang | 17.6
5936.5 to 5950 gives 2.6 Ang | 15.2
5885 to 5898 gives 7.7 Ang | 7.58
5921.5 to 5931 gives 2.7 Ang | 13.4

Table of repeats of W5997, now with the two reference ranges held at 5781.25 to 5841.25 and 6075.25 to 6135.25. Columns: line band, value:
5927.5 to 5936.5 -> 2.4 Ang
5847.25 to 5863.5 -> 2.7 Ang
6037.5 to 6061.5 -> 0.8 Ang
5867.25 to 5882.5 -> 4.1 Ang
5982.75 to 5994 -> 1.6 Ang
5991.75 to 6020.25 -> 4.3 Ang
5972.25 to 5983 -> 2.2 Ang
